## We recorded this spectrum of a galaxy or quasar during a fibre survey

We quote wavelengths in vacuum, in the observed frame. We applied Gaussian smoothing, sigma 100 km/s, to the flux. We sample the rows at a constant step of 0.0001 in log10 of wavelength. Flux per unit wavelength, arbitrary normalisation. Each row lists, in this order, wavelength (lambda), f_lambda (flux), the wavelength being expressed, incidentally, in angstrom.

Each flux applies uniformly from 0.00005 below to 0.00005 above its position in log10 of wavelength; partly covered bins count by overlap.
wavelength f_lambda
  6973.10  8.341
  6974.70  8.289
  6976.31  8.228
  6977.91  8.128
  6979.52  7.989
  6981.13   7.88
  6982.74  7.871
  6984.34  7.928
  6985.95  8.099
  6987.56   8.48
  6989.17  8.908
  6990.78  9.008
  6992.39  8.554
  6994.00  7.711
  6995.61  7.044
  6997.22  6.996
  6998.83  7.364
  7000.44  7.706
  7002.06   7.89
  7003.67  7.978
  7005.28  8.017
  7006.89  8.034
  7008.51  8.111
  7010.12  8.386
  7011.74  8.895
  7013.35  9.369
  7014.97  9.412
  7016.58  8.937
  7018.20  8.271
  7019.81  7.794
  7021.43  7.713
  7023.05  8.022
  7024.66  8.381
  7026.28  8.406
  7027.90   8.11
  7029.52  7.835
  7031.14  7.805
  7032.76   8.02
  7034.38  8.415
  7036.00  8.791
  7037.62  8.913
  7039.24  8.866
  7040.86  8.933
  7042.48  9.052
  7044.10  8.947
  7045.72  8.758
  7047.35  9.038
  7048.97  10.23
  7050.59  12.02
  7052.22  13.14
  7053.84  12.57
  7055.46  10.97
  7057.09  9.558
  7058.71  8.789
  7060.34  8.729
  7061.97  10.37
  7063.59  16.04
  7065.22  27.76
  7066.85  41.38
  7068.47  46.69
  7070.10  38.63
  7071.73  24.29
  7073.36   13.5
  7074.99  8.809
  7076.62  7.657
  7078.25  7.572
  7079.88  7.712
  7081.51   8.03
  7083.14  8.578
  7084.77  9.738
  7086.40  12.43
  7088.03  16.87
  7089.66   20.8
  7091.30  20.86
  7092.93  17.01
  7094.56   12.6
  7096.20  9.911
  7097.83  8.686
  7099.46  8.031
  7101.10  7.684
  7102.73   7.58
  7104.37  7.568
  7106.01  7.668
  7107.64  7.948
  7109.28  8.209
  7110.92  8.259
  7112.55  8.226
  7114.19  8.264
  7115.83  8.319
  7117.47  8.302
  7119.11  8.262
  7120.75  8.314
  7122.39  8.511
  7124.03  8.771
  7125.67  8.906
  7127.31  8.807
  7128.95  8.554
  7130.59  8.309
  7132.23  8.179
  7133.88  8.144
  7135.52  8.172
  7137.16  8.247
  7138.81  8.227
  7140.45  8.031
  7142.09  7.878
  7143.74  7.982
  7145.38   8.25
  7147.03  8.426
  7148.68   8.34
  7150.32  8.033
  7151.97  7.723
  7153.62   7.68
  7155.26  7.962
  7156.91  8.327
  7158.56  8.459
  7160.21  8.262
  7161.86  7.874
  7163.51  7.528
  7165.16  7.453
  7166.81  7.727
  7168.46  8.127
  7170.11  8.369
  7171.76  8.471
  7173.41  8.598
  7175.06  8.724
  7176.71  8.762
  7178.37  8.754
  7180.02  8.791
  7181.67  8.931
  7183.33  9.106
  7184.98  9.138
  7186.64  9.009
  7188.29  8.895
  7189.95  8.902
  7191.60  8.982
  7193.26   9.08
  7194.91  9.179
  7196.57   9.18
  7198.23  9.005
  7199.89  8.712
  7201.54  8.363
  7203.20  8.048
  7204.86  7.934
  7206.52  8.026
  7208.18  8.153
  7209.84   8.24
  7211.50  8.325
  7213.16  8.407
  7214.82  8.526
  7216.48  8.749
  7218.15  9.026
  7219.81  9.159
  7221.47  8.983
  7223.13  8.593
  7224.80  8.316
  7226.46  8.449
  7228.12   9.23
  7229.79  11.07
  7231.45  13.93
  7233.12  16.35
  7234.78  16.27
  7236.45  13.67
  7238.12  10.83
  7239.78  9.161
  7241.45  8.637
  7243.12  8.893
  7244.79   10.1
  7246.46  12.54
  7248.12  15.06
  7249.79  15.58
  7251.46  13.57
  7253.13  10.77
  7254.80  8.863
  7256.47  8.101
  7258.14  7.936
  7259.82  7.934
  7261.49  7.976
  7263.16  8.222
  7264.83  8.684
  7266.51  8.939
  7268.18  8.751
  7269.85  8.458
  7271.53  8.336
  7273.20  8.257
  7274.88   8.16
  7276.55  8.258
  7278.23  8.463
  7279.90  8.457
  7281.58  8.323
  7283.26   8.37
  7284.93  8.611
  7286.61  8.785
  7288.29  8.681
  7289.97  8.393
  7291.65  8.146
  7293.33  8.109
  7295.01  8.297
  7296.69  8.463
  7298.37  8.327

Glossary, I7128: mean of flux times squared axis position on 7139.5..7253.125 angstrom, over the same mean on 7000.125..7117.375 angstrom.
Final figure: 0.8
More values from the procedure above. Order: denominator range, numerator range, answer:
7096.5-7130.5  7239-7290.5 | 1.18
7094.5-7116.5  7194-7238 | 1.20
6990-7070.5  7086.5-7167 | 0.84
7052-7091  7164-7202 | 0.55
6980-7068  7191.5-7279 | 1.02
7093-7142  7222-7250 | 1.38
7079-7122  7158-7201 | 0.86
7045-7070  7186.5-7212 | 0.52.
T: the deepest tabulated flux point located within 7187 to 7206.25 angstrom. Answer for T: 7.934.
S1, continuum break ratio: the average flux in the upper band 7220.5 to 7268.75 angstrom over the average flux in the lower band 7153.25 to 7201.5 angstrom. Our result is 1.23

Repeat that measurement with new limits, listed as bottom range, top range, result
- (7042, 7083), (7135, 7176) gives 0.54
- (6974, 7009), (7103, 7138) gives 1.03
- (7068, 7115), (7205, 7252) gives 0.82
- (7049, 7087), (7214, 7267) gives 0.66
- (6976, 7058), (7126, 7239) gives 1.03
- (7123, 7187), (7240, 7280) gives 1.15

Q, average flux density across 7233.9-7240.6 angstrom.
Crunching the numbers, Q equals 12.5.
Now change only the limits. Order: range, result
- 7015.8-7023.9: 8.15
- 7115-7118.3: 8.3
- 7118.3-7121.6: 8.29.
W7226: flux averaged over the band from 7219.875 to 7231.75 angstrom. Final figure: 9.58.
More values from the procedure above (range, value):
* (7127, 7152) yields 8.21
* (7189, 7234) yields 9.23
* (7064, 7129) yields 13.2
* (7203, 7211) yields 8.09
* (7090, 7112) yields 10.4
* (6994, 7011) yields 7.75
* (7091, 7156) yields 8.77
